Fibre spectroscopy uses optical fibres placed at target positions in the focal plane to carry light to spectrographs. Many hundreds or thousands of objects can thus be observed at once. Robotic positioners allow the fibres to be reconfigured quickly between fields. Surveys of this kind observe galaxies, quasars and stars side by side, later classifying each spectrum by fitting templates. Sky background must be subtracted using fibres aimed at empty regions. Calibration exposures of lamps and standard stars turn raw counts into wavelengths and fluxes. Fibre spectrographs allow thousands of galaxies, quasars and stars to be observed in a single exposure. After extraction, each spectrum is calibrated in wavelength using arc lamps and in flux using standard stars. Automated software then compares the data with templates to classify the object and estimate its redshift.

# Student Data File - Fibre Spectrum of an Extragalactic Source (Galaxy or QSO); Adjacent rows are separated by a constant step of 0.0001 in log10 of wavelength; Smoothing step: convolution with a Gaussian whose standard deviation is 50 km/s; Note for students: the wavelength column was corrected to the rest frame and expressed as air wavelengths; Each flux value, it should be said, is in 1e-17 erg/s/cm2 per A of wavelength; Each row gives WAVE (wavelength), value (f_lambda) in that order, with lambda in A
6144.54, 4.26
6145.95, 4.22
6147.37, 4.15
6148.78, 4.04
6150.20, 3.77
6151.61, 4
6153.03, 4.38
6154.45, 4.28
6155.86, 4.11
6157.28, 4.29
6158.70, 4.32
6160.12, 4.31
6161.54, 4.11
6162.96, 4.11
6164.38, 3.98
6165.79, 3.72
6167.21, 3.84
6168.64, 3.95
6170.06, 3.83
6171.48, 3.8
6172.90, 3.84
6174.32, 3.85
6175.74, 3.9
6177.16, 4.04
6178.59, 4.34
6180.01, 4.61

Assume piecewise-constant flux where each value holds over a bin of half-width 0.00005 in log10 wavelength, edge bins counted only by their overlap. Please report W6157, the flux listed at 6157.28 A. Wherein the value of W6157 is 4.29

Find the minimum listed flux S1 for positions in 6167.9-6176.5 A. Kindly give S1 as 3.8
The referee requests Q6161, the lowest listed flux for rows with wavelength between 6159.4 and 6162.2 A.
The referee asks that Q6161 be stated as 4.11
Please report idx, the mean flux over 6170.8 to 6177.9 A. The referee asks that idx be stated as 3.89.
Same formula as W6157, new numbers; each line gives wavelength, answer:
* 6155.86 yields 4.11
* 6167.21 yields 3.84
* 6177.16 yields 4.04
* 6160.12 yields 4.31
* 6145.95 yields 4.22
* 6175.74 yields 3.9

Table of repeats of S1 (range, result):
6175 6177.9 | 3.9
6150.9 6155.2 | 4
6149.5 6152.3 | 3.77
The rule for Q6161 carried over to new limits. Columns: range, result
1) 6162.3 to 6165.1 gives 3.98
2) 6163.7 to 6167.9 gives 3.72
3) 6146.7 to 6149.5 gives 4.04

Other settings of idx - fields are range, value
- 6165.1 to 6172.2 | 3.82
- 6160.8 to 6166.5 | 3.99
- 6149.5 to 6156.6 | 4.11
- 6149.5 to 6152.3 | 3.89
